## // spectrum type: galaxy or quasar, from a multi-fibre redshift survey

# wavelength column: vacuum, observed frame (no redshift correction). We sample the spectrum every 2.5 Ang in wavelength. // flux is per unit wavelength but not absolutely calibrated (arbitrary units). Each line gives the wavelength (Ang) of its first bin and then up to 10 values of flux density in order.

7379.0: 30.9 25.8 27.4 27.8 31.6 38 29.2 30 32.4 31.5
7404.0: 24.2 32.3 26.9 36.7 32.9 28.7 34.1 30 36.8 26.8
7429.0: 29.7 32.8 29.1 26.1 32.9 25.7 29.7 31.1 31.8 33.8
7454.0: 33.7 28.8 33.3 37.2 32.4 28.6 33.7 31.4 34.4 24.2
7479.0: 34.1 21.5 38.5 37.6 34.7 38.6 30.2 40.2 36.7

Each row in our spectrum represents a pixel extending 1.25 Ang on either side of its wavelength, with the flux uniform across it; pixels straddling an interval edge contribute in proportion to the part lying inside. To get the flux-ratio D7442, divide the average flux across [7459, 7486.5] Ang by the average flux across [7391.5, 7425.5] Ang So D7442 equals 1.02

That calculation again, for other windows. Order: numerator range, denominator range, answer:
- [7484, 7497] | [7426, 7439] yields 1.23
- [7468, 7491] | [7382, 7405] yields 1.08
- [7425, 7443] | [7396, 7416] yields 0.95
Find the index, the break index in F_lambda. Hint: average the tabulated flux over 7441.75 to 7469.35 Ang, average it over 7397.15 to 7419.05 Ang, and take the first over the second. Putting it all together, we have 1.03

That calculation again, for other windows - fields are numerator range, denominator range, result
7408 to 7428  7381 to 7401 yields 1.04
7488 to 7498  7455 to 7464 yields 1.09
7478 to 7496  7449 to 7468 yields 1.04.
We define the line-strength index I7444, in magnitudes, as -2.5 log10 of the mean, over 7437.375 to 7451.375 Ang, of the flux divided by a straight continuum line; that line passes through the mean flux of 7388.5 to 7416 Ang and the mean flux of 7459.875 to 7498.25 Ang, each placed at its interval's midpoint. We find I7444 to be 0.07 mag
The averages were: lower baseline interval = 31.3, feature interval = 30.4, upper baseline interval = 33.2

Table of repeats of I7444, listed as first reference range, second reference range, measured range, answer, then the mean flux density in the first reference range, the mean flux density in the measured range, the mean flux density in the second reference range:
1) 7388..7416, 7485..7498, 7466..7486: 0.14 mag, 31.4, 31.1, 36.3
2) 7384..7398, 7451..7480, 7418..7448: 0.04 mag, 31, 30.4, 32.1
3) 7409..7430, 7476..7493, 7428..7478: 0.05 mag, 31.7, 31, 33.1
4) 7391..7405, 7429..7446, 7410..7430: -0.07 mag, 30.6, 31.9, 29.5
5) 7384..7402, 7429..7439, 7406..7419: -0.04 mag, 31.2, 31.7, 29.8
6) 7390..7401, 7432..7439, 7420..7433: -0.05 mag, 32.3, 31.2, 29.1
